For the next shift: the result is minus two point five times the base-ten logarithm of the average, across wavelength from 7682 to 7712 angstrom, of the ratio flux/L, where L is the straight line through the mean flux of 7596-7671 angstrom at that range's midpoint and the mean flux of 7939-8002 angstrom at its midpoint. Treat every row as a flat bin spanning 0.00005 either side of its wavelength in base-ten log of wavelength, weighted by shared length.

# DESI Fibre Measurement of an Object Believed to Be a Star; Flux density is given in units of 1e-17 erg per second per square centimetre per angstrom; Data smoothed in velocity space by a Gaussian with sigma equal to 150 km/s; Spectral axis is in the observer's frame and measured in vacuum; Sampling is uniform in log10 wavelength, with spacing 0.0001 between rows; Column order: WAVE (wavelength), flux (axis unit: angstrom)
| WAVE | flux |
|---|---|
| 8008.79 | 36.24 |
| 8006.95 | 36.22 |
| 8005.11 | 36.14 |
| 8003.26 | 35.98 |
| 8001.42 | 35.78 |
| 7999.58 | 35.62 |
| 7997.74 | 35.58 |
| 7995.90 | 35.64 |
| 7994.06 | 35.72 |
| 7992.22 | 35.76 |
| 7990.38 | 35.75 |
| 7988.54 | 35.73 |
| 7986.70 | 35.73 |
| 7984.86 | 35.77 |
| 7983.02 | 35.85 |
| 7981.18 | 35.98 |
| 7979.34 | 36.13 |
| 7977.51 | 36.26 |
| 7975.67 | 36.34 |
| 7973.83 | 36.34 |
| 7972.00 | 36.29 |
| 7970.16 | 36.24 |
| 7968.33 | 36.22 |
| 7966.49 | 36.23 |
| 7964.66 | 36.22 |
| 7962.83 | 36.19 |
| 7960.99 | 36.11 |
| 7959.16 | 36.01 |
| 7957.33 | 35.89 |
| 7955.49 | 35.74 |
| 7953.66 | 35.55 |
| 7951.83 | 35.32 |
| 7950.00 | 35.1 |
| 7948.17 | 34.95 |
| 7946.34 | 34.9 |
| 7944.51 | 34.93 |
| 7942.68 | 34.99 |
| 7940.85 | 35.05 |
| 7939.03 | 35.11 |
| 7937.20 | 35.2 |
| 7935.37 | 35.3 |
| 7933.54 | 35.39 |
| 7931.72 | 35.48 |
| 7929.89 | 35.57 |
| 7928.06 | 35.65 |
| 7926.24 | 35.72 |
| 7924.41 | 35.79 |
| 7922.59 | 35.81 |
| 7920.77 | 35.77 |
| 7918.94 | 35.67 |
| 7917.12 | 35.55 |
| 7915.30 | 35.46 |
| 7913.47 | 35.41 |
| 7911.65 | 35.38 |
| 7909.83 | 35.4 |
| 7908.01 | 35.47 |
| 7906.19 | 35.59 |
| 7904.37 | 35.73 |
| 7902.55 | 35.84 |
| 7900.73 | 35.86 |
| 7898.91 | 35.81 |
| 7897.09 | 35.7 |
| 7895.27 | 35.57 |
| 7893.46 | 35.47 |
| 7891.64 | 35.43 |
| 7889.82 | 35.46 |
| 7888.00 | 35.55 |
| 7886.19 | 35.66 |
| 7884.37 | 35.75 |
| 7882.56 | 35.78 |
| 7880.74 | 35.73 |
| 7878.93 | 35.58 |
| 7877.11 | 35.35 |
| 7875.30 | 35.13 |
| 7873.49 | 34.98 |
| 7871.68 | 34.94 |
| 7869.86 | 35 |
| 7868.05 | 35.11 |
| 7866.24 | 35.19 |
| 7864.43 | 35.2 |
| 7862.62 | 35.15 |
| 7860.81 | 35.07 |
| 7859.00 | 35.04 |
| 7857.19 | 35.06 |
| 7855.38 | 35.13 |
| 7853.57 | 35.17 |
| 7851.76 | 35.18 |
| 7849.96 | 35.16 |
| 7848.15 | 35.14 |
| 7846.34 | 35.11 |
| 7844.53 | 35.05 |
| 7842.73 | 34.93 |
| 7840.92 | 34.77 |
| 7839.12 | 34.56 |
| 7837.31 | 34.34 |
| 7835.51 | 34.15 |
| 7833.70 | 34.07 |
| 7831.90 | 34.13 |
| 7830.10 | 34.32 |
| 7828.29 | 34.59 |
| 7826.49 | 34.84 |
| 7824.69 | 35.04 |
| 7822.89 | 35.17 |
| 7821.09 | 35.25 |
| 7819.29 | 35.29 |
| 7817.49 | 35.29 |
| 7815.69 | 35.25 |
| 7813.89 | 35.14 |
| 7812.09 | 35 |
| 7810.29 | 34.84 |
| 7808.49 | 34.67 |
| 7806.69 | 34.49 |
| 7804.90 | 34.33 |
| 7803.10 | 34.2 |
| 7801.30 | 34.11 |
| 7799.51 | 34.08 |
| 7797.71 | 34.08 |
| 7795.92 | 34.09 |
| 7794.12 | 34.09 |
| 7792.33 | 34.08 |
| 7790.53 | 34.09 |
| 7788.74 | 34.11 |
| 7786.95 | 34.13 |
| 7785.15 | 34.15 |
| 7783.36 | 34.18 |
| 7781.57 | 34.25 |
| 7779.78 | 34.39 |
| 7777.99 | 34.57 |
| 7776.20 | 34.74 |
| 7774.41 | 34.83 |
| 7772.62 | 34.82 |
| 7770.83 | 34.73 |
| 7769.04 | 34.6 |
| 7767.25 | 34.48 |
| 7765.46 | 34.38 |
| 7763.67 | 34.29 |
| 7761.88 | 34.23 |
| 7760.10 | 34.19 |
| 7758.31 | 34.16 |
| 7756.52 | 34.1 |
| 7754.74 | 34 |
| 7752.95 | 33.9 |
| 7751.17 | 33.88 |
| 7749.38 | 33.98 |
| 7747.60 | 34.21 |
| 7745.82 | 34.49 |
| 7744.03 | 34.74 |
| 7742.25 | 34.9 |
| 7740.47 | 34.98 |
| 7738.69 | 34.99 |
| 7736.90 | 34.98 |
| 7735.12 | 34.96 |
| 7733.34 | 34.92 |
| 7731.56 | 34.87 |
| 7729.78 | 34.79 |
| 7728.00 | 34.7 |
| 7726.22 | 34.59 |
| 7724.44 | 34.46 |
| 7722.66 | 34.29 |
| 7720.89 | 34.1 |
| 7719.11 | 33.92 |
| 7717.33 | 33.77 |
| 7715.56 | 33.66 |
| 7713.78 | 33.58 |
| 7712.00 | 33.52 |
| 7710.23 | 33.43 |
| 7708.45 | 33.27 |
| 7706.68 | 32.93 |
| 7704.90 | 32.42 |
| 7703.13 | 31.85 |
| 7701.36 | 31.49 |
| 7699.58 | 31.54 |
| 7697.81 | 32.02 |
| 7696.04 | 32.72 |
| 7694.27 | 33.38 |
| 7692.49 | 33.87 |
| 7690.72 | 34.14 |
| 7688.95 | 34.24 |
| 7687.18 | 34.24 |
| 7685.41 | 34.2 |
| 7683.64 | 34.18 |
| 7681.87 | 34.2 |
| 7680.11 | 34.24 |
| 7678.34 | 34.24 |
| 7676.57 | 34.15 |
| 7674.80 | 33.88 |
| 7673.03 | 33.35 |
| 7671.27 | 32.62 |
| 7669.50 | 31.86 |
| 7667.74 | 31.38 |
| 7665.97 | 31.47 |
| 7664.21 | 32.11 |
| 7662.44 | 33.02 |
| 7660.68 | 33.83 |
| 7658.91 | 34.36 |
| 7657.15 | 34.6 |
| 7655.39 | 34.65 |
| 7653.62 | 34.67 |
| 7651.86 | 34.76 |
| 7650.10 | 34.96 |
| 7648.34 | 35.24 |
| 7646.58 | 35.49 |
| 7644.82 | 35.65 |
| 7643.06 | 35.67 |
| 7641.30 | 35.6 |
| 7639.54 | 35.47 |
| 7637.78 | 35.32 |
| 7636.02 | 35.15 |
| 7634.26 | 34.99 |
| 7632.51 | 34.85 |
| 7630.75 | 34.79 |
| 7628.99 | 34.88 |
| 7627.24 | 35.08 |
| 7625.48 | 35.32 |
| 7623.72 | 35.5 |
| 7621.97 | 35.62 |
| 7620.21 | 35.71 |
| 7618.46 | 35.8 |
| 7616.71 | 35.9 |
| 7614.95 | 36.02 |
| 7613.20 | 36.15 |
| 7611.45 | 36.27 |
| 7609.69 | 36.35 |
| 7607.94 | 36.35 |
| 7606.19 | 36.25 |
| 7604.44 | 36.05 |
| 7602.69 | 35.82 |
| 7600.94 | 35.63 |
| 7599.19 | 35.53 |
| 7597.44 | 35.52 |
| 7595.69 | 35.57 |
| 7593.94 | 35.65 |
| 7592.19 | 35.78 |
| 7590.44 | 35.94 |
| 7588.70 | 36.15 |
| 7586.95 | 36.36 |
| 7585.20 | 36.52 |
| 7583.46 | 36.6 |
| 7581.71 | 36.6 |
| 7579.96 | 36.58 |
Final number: 0.06 mag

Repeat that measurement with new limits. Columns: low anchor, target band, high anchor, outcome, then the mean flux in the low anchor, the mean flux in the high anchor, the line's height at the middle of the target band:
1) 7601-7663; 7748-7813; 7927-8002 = 0.04 mag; 35.3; 35.7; 35.5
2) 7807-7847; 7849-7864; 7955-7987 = 0.00 mag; 34.8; 36.1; 35.1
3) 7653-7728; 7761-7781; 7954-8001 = -0.01 mag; 33.4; 36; 34.2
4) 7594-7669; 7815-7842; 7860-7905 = 0.02 mag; 35.1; 35.4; 35.4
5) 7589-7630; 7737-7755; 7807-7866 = 0.03 mag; 35.8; 34.9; 35.3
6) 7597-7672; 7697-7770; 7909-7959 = 0.04 mag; 34.9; 35.4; 35.1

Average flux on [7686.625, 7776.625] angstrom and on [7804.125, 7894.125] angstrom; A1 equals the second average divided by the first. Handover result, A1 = 1.03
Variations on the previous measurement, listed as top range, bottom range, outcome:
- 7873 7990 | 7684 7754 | 1.05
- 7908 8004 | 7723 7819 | 1.03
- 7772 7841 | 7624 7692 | 1.01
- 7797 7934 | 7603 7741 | 1.02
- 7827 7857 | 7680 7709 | 1.05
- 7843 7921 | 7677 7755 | 1.04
